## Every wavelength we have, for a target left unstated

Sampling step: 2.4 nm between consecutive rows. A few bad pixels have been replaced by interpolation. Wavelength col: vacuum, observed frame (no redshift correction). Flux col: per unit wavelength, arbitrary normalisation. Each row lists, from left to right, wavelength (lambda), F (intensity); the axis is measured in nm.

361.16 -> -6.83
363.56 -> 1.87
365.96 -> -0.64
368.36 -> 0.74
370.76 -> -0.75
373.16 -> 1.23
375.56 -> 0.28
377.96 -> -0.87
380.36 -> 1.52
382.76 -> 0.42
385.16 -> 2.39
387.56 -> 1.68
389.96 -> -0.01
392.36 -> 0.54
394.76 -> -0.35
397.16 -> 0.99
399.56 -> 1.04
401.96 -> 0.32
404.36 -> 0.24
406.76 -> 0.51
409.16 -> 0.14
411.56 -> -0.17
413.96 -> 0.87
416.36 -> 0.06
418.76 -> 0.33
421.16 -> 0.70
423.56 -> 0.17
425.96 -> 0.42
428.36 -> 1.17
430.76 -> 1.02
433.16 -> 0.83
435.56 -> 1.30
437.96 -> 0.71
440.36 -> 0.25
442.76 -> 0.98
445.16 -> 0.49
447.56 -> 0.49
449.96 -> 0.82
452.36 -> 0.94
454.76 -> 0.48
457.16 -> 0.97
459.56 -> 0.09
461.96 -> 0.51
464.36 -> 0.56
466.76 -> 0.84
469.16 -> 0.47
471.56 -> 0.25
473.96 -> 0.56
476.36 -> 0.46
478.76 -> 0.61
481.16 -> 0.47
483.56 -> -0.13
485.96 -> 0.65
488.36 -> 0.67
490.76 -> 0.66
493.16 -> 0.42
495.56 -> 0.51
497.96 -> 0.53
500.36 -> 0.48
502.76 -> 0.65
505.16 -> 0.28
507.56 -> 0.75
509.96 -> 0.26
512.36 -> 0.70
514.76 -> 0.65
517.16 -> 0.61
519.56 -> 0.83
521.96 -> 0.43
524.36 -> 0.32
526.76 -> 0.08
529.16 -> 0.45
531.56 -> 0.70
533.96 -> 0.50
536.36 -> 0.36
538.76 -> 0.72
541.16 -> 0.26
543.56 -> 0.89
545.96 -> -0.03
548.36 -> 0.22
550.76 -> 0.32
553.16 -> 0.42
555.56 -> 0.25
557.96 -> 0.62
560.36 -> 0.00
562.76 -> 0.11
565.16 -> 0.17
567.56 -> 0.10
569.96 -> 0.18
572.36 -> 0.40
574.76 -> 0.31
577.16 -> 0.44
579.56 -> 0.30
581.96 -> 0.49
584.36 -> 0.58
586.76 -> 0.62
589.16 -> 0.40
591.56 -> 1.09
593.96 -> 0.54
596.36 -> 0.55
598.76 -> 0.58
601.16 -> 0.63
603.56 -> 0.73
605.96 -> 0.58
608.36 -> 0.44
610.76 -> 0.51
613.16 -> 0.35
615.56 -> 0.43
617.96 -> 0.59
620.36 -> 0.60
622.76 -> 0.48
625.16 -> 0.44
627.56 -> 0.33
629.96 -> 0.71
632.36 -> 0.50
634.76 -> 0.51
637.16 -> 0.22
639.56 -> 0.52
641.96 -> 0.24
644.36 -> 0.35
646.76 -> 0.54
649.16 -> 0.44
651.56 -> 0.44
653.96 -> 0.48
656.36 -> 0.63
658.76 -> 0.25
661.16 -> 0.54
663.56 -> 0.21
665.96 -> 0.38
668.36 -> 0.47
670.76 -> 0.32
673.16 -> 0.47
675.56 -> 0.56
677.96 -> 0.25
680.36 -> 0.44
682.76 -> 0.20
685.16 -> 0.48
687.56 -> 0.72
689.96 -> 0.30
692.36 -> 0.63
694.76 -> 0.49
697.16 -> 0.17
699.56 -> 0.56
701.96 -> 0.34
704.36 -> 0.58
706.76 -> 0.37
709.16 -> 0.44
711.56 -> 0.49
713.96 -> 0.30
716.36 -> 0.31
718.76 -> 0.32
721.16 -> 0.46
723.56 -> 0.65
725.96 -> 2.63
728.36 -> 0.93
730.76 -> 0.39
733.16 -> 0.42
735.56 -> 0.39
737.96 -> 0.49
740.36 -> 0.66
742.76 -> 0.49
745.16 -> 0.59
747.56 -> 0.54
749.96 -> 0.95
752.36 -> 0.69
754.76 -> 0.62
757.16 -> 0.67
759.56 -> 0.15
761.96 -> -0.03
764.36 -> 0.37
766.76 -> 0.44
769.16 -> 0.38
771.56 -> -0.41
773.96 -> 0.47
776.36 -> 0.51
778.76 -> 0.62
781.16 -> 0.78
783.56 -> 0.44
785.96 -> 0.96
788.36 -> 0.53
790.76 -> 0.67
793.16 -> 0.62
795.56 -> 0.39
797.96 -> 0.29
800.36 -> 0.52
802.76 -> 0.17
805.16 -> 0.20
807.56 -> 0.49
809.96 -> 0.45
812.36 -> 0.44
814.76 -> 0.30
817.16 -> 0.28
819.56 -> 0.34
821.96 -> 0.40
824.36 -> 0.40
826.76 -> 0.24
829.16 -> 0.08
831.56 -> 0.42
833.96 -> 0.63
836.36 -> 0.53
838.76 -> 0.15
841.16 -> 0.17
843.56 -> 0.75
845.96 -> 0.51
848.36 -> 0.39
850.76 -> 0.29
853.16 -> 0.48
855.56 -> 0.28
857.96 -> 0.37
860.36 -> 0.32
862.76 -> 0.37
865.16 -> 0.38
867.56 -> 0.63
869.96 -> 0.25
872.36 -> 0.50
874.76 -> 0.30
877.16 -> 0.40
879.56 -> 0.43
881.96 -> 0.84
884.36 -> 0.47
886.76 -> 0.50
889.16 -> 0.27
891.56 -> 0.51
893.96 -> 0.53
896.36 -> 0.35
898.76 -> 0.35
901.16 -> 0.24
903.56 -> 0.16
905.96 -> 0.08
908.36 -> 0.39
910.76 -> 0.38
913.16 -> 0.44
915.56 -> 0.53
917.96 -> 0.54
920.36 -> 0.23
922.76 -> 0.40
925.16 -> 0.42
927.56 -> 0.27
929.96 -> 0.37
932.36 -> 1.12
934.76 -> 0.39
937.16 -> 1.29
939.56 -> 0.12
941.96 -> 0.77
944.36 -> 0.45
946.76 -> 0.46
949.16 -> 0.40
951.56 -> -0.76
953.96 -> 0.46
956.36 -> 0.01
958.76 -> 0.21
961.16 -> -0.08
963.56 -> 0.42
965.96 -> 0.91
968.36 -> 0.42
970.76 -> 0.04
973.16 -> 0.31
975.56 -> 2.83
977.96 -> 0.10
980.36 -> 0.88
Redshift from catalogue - 0.946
